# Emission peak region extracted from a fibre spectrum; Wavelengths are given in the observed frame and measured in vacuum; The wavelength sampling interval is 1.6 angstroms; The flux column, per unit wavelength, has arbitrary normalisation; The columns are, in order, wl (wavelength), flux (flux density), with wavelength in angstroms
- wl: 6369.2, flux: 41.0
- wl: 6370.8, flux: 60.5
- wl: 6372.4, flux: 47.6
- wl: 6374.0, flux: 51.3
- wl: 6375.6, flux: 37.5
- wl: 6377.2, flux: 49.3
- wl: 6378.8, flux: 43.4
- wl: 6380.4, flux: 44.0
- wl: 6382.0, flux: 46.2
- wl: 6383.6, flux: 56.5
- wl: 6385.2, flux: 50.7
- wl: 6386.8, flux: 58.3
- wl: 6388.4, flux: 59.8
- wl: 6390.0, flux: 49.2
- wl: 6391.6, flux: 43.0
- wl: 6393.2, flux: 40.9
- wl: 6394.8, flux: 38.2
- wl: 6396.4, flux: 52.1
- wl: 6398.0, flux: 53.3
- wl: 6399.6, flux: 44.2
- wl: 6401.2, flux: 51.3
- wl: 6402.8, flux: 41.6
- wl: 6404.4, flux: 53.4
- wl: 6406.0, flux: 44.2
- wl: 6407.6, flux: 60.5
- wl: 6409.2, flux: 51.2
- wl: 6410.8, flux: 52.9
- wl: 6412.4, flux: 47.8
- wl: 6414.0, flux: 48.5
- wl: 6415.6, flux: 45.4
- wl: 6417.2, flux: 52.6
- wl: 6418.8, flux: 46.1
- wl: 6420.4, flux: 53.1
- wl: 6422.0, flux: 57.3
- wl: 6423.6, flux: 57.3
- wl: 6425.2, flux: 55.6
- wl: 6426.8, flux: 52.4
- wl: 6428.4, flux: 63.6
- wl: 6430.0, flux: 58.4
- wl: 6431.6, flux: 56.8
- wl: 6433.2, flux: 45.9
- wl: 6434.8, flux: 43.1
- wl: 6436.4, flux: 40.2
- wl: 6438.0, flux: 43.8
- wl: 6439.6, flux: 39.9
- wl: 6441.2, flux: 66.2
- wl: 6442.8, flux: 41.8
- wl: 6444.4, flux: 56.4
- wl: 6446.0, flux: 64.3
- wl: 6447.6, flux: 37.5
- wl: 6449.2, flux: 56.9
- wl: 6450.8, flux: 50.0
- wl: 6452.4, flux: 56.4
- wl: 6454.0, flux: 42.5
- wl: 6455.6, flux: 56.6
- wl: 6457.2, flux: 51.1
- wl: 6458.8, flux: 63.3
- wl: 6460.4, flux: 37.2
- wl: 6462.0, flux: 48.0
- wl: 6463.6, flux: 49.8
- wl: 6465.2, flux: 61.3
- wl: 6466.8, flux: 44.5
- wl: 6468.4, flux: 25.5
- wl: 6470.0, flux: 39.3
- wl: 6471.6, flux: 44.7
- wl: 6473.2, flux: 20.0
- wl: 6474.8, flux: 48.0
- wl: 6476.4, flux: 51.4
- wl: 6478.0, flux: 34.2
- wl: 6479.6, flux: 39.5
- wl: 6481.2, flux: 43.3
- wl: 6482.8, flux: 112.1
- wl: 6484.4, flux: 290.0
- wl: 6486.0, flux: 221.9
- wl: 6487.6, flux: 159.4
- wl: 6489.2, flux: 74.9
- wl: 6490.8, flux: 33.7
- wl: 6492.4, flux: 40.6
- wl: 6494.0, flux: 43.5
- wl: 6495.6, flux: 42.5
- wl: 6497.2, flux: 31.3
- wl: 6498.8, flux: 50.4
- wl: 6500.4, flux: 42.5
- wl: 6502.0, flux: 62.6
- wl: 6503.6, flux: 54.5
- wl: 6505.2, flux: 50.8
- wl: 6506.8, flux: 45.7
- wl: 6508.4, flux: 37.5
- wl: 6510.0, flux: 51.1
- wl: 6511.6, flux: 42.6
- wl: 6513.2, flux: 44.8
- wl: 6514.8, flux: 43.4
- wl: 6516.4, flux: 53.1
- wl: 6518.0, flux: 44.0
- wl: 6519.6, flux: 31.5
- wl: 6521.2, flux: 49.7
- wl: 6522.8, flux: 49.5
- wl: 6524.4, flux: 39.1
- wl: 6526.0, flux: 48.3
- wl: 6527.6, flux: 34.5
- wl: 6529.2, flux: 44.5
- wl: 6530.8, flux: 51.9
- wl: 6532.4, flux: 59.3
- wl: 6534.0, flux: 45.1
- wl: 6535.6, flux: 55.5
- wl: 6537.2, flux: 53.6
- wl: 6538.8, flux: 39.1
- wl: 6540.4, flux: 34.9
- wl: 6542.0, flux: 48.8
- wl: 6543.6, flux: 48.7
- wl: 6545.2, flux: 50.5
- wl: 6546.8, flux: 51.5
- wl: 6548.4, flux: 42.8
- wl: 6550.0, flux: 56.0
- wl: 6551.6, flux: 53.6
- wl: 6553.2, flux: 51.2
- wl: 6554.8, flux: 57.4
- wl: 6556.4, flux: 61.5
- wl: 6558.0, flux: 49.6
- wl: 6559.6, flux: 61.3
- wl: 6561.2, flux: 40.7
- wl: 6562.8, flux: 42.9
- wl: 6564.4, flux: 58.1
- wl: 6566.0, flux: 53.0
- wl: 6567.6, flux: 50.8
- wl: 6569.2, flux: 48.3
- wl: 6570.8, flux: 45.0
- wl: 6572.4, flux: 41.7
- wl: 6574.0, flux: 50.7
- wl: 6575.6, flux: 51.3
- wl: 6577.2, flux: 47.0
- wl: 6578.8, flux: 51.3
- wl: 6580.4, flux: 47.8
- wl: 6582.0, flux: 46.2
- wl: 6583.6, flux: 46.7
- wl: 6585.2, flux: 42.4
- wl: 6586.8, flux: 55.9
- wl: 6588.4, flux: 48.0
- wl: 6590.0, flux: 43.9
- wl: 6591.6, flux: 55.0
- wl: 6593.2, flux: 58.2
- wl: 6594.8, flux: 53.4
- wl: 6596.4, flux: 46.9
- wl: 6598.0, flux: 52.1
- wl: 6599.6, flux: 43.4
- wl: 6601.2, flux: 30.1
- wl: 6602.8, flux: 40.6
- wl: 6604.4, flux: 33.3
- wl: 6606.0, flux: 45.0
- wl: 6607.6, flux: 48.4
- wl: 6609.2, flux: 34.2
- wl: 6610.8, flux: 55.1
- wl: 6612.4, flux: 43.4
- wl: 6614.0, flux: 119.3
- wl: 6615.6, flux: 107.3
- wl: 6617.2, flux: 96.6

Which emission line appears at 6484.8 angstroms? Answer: H-beta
